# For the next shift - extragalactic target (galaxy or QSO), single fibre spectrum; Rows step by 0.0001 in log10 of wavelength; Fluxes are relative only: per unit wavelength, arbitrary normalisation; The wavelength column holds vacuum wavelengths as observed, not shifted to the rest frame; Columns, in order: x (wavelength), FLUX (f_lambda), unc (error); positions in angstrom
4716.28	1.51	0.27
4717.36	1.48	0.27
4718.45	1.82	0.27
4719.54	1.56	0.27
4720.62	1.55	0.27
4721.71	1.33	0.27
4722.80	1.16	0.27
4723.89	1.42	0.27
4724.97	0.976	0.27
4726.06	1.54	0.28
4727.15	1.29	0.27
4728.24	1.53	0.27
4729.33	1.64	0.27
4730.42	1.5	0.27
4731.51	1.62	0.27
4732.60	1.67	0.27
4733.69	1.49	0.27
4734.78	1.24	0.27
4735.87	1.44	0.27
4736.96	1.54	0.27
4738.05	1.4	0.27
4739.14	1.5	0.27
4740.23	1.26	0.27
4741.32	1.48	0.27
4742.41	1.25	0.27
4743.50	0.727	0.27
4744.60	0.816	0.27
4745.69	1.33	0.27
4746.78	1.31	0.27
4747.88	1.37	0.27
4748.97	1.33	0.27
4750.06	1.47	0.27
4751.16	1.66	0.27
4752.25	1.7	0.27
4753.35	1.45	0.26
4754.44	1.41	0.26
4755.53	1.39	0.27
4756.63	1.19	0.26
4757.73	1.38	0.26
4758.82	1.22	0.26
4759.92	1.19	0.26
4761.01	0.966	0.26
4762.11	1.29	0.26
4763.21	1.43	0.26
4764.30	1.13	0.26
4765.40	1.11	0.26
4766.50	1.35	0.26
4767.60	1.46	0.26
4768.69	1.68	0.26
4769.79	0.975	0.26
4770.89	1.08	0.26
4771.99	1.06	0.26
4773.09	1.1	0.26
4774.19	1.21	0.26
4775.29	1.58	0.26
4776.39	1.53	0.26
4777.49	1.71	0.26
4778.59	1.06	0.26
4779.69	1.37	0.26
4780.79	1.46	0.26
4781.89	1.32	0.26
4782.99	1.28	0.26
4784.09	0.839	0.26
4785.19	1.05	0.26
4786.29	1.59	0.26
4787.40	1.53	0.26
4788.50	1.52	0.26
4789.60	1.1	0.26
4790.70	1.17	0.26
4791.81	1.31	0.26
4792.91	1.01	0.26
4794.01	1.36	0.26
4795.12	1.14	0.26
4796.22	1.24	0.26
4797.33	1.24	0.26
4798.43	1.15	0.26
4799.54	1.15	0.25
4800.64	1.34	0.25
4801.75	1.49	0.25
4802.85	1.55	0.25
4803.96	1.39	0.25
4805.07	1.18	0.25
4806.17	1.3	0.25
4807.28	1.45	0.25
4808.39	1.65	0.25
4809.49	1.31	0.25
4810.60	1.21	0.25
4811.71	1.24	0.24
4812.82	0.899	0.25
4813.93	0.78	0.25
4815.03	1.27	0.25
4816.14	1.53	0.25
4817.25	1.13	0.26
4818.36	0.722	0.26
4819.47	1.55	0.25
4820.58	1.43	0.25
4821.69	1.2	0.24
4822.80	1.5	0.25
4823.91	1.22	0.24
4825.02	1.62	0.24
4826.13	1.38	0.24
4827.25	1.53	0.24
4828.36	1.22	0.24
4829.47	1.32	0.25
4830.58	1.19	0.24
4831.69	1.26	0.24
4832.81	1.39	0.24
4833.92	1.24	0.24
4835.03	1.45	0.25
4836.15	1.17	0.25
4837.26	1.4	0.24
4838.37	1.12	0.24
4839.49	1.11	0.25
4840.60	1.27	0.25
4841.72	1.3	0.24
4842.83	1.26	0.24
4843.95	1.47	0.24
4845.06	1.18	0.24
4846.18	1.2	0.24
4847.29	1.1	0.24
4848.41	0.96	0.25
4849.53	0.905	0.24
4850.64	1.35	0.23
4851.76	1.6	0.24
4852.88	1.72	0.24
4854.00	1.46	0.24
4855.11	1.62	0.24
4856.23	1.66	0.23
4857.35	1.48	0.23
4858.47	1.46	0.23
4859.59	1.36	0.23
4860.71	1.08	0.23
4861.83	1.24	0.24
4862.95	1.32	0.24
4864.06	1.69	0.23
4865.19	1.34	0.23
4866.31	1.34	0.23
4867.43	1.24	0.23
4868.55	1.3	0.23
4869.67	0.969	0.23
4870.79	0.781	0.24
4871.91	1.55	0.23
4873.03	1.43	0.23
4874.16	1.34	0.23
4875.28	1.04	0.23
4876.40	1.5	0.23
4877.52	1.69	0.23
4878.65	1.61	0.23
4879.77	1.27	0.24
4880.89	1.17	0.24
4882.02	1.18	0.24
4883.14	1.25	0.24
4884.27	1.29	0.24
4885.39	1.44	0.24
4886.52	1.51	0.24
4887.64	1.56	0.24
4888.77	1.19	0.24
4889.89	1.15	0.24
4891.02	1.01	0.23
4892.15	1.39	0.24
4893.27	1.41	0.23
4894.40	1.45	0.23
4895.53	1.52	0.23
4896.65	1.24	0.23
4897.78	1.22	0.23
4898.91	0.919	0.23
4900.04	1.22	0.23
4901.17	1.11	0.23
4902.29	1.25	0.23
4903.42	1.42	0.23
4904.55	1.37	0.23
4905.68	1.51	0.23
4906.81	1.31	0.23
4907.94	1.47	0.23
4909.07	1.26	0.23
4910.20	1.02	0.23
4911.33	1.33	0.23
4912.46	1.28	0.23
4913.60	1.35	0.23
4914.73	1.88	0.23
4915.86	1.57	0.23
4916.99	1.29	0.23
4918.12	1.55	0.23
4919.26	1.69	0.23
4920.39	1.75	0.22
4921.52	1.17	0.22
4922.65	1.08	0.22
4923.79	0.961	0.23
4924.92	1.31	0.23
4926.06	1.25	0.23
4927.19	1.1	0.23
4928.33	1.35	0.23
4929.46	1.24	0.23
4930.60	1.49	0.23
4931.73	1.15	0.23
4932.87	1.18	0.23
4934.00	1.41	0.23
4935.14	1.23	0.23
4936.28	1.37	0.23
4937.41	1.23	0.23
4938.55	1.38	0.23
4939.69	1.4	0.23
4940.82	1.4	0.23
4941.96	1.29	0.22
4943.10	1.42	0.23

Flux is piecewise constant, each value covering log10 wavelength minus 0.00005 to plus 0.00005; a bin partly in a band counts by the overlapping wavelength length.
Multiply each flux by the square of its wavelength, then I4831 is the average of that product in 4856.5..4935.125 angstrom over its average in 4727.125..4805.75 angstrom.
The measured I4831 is 1.05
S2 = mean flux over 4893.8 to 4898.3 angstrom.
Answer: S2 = 1.36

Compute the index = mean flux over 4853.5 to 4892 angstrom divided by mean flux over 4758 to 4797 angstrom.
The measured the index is 1.05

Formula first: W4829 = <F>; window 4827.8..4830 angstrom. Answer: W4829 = 1.27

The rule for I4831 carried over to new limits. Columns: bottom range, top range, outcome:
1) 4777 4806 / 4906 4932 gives 1.10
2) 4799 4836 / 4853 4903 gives 1.04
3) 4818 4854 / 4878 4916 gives 1.05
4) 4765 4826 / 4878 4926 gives 1.08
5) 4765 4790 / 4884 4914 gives 1.05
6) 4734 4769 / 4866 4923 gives 1.07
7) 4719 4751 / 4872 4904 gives 1.02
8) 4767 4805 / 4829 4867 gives 1.05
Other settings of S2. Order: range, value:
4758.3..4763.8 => 1.22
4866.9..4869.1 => 1.27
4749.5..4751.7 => 1.56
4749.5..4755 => 1.54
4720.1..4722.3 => 1.43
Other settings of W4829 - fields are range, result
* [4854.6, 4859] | 1.55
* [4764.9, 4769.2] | 1.4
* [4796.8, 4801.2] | 1.22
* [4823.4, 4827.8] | 1.44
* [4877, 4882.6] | 1.38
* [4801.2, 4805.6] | 1.4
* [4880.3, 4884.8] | 1.22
